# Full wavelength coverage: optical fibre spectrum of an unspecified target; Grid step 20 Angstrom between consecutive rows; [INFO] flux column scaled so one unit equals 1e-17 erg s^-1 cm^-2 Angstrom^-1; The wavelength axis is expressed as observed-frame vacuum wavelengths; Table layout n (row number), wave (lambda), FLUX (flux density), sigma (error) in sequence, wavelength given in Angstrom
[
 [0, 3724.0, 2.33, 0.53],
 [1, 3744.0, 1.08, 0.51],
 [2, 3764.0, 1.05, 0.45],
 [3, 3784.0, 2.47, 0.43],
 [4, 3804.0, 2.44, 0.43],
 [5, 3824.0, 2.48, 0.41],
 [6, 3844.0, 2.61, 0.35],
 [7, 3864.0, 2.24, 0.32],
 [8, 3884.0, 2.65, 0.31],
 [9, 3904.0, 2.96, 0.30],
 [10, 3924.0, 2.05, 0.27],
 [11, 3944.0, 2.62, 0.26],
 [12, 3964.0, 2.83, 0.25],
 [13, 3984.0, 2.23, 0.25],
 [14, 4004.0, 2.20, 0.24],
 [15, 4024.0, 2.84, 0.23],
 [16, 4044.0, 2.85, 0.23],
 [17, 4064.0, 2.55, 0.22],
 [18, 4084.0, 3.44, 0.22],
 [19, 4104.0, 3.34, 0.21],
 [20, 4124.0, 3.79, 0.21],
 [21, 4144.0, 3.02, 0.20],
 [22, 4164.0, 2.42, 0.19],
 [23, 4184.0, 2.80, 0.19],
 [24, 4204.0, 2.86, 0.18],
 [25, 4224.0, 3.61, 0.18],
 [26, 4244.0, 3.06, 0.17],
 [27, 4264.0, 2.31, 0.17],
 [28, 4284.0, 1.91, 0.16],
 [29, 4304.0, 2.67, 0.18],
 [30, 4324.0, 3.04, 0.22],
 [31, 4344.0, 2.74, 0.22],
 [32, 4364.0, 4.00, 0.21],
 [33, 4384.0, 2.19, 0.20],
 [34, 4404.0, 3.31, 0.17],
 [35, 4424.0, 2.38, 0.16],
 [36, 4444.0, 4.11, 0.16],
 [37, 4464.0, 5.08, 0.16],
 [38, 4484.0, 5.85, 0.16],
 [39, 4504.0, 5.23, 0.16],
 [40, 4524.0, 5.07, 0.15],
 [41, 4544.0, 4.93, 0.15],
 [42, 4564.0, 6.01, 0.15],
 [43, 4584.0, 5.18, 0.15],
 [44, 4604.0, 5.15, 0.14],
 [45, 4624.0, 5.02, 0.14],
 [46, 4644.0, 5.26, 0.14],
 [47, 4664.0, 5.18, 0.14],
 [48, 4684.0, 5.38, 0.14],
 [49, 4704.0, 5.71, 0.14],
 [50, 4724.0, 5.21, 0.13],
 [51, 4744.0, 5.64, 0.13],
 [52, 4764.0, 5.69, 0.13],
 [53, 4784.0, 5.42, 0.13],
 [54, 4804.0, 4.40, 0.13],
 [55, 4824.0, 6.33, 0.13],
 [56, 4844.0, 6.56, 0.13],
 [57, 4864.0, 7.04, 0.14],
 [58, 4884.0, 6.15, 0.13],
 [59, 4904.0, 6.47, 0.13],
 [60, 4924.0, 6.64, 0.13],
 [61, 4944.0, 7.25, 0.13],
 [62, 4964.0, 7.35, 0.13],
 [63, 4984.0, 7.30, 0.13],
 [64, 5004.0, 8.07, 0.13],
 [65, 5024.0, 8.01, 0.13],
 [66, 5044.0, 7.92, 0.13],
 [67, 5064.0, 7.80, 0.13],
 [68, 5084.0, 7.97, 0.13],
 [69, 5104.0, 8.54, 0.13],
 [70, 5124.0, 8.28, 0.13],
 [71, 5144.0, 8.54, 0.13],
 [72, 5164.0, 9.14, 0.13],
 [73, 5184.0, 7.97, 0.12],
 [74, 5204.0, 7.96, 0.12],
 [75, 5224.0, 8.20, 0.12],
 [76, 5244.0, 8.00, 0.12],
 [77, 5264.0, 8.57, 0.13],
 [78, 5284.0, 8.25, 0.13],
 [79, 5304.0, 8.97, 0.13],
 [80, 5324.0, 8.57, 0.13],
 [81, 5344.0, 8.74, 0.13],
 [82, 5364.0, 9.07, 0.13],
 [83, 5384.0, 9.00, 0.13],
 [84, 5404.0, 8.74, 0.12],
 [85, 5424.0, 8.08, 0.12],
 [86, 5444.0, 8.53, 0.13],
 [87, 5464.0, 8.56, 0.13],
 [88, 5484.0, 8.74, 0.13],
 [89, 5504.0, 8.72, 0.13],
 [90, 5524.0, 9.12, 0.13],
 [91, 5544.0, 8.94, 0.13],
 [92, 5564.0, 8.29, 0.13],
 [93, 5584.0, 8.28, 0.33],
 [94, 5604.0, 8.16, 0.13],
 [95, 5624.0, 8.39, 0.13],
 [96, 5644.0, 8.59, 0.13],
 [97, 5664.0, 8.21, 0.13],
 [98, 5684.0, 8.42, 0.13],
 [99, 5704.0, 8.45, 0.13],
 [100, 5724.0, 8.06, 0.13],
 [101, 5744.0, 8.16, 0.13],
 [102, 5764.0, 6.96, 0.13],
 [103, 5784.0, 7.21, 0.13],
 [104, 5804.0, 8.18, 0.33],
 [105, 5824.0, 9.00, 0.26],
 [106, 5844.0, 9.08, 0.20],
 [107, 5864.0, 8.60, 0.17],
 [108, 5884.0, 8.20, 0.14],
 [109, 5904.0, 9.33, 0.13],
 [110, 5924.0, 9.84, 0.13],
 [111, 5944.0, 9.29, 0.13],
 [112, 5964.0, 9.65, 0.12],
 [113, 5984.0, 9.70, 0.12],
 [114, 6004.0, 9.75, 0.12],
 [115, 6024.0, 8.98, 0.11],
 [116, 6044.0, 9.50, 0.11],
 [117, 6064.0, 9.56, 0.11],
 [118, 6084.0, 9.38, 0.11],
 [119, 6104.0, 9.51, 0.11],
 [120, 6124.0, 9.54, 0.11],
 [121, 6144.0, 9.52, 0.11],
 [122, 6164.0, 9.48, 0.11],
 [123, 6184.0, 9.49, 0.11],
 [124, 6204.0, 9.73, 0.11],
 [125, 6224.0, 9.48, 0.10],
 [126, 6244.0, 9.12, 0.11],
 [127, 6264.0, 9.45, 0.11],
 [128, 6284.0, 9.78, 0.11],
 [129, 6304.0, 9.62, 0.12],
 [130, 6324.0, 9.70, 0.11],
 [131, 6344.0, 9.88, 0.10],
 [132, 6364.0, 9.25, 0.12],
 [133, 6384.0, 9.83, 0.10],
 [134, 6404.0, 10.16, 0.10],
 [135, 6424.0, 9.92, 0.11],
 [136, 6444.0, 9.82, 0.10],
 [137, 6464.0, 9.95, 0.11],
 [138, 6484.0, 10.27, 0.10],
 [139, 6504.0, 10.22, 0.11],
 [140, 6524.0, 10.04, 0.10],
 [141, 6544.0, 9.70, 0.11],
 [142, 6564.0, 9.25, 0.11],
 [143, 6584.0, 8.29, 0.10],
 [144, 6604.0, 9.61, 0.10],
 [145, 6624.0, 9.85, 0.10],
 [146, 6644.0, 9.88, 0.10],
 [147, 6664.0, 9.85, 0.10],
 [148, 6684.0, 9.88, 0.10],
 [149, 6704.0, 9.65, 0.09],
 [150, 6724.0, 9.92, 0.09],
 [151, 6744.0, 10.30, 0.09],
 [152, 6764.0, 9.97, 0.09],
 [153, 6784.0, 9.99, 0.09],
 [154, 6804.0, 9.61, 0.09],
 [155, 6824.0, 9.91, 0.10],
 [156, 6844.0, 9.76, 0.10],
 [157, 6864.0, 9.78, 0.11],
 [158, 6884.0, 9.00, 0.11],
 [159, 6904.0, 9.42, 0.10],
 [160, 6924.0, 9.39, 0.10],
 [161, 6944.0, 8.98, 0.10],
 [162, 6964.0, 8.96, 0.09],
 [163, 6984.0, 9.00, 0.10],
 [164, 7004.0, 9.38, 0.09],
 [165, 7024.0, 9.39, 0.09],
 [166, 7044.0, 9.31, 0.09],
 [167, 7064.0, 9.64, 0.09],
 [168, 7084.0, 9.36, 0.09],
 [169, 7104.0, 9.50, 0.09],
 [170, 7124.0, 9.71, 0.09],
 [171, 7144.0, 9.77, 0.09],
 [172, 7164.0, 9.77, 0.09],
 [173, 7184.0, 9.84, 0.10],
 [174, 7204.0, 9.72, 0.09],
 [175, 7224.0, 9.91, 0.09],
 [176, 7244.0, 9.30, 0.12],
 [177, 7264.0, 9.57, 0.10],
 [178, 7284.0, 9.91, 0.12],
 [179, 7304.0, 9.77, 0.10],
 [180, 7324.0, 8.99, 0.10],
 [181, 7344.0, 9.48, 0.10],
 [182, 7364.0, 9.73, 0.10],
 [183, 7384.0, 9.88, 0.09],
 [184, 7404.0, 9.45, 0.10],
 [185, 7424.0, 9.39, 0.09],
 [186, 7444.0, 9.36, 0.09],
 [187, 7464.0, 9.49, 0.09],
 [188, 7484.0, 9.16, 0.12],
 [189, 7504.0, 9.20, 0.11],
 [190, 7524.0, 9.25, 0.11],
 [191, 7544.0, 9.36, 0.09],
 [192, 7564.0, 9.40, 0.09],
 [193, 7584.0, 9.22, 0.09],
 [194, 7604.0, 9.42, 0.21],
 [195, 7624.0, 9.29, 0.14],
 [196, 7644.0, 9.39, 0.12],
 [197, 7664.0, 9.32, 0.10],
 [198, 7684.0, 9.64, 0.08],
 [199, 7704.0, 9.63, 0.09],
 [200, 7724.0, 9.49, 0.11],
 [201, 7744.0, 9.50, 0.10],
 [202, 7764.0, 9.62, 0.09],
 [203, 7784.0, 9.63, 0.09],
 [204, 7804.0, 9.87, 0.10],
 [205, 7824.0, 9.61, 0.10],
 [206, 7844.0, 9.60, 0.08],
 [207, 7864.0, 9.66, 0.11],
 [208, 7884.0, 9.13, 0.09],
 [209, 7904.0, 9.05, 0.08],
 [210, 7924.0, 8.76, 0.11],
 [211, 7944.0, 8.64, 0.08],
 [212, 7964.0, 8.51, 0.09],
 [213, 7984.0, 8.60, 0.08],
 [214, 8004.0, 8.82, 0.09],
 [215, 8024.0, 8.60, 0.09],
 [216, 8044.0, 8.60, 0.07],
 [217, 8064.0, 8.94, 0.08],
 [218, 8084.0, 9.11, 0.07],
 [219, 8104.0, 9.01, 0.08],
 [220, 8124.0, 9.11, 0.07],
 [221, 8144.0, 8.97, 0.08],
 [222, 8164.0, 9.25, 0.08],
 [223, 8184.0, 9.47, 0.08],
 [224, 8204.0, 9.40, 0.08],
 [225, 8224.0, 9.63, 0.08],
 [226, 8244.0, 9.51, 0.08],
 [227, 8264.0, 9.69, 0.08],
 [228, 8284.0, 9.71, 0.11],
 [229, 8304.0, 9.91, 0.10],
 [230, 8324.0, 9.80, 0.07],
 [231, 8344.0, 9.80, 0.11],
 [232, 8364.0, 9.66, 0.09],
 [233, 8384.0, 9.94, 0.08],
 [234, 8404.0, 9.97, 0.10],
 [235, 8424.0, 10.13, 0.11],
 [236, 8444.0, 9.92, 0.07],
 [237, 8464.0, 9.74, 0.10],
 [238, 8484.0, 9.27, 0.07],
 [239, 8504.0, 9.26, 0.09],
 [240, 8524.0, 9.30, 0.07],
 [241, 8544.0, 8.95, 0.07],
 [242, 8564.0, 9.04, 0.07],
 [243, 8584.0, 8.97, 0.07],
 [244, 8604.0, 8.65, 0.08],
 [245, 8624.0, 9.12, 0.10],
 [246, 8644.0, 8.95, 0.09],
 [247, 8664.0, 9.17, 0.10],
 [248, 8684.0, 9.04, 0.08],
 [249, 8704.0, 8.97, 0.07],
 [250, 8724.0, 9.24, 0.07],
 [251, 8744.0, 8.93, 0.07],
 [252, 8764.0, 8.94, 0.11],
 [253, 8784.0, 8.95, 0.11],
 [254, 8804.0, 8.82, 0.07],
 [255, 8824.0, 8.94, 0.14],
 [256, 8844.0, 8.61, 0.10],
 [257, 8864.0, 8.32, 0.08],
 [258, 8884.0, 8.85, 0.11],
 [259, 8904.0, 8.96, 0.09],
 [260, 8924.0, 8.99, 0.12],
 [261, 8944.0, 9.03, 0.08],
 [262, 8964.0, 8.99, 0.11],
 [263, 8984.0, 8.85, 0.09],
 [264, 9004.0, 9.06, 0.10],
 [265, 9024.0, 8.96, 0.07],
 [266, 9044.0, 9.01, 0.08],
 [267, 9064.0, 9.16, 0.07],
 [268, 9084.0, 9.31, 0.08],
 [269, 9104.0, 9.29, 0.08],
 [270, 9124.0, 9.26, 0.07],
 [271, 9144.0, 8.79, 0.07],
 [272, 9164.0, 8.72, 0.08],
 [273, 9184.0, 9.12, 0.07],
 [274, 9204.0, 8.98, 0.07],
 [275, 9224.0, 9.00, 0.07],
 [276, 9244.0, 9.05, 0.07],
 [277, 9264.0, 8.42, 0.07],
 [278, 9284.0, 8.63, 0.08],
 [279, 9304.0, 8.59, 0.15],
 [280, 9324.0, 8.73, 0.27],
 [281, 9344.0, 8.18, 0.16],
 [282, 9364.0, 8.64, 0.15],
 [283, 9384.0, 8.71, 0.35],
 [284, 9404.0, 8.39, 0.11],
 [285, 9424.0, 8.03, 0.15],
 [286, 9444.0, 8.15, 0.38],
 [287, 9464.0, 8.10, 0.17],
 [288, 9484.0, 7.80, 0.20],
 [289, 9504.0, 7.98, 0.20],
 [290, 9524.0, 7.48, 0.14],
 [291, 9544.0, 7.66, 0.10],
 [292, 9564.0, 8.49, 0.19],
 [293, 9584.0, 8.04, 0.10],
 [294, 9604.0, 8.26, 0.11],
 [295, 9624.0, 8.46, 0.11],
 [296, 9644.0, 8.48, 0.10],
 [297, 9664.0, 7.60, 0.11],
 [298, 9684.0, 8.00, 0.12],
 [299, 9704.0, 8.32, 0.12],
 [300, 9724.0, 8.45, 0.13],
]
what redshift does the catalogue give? 0.12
